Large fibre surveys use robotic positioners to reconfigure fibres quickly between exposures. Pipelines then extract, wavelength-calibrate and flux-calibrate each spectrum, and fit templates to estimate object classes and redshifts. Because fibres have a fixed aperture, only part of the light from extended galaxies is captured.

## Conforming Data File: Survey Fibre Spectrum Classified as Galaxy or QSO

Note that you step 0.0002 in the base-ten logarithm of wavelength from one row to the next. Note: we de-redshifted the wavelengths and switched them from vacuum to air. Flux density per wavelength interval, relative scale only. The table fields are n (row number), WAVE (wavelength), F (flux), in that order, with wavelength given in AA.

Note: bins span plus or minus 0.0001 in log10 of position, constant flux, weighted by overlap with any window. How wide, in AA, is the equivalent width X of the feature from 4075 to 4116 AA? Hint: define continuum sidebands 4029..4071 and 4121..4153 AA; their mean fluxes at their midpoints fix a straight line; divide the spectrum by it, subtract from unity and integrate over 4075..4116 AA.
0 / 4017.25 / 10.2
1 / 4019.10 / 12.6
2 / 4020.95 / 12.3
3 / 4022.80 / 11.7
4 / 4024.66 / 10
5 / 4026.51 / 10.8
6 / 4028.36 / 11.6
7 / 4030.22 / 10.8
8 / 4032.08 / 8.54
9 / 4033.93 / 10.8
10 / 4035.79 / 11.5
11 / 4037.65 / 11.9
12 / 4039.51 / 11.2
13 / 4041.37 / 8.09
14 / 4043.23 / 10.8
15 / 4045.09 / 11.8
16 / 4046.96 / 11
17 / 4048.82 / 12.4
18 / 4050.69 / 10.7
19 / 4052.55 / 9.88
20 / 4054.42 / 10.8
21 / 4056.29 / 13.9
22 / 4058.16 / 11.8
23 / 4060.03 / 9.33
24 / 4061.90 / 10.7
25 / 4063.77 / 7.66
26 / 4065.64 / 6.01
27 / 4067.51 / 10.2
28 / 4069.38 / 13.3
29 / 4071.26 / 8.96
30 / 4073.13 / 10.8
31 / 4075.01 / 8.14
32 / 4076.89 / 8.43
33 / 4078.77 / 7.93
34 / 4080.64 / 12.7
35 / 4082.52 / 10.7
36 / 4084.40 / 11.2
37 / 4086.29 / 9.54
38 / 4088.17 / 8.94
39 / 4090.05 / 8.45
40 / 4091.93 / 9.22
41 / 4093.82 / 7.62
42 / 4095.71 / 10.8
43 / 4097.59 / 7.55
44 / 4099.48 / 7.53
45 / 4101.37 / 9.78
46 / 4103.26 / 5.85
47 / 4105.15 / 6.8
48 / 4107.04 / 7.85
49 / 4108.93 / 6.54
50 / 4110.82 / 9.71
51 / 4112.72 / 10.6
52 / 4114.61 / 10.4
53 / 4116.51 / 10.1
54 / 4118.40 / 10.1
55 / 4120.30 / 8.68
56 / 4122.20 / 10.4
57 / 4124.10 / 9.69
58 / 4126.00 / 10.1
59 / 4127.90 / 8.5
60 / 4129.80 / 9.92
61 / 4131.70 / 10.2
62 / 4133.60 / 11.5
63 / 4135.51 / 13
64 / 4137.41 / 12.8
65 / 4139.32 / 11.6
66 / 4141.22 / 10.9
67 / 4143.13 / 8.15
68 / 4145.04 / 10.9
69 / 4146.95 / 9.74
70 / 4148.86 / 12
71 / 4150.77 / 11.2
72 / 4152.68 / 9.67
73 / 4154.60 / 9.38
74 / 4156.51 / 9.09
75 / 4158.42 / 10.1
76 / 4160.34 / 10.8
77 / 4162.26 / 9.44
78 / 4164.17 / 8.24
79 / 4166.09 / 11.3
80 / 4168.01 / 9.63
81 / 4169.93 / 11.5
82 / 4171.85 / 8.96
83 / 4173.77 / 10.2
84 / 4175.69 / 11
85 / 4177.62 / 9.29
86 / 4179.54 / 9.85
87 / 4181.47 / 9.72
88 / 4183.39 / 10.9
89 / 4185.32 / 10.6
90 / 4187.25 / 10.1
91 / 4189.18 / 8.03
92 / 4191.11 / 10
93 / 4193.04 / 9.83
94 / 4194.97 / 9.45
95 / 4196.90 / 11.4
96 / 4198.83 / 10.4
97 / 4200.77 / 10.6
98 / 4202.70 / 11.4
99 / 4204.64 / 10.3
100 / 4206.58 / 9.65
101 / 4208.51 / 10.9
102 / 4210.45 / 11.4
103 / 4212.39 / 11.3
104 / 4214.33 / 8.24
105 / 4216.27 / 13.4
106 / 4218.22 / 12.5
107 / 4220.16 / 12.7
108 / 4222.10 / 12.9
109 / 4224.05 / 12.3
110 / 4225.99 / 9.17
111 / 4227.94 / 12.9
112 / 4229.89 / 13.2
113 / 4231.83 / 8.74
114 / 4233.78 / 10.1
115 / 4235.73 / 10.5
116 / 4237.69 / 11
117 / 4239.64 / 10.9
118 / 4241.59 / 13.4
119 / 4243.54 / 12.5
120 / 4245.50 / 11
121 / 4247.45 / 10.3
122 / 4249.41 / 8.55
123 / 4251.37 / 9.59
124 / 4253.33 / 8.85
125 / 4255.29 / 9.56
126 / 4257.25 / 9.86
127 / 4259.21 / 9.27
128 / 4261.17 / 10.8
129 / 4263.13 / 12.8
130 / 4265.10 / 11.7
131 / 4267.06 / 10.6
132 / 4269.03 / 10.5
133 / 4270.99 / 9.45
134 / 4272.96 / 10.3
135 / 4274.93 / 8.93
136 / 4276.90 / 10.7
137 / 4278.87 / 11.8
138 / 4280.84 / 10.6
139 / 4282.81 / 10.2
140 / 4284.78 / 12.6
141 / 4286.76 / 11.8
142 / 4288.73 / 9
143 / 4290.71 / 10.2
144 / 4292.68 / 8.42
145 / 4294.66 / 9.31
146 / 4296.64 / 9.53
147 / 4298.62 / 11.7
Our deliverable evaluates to 6.4 AA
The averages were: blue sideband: 10.6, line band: 8.95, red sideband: 10.6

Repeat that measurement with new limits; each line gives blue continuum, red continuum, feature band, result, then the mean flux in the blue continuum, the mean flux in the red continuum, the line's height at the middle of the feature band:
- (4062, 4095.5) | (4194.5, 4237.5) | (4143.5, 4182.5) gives 1.4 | 9.46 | 11.1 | 10.5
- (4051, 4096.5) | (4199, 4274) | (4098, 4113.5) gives 3.1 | 9.88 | 10.9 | 10.1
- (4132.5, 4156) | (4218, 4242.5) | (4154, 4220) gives 5.3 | 10.9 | 11.5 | 11.2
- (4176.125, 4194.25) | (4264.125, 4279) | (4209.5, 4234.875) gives -3.4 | 9.84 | 10.4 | 10.1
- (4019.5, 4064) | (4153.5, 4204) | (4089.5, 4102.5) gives 2.3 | 10.9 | 10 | 10.6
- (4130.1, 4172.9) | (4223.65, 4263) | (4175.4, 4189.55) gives 0.7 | 10.4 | 10.6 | 10.5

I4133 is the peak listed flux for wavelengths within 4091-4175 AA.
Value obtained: 13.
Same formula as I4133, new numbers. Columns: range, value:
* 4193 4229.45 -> 13.4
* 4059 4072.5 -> 13.3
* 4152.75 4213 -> 11.5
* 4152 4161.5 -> 10.8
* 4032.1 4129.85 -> 13.9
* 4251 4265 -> 12.8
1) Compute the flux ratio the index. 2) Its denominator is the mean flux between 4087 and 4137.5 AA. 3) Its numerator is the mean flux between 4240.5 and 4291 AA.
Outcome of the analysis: 1.1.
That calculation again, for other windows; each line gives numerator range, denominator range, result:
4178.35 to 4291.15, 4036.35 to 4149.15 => 1.08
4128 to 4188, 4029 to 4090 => 1.00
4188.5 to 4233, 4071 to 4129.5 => 1.19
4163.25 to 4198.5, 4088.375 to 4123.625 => 1.14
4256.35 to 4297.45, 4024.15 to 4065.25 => 0.97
